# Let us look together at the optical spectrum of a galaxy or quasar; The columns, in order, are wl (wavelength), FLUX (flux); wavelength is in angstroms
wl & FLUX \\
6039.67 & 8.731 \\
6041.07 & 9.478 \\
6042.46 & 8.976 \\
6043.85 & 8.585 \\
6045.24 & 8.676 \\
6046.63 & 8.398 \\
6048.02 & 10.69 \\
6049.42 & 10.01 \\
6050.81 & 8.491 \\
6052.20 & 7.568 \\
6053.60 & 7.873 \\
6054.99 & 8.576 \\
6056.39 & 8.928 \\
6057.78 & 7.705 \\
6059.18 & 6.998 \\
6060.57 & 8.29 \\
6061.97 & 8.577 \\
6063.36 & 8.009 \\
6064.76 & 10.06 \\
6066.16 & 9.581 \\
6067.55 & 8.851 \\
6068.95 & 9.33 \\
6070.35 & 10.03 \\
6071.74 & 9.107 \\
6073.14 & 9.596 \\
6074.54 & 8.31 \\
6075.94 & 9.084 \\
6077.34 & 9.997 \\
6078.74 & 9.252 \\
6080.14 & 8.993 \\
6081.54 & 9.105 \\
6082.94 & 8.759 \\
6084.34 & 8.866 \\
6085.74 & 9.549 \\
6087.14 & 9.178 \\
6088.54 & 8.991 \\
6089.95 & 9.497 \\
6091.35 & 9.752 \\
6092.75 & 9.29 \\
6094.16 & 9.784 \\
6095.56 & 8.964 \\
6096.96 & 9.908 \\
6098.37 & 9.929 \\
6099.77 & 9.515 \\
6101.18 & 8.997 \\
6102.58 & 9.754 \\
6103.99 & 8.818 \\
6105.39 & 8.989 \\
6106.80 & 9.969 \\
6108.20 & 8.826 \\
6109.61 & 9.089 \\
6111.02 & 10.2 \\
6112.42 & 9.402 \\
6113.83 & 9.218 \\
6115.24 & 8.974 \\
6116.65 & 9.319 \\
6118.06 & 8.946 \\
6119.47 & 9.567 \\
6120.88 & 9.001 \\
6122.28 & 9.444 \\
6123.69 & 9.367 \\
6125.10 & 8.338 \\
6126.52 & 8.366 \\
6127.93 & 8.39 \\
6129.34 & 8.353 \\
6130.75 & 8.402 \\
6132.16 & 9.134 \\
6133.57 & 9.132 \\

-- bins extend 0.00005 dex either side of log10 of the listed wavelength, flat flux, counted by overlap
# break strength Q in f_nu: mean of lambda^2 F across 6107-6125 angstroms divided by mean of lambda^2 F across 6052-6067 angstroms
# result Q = 1.12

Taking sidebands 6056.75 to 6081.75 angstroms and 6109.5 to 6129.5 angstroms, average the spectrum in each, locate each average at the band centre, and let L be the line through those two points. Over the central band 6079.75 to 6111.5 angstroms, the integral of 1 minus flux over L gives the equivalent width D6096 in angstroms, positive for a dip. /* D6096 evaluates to -1.1 angstroms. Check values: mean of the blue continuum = 8.94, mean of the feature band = 9.33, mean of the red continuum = 9.08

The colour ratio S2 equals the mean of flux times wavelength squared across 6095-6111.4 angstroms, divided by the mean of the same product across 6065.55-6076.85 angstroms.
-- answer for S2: 1.03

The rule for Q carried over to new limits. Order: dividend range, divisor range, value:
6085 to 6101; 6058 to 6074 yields 1.07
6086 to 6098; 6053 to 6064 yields 1.17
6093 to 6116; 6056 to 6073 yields 1.08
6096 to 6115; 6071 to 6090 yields 1.04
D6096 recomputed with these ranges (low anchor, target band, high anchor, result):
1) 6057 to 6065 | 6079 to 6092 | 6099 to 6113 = -0.5 angstroms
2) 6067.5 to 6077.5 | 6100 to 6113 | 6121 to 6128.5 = -0.5 angstroms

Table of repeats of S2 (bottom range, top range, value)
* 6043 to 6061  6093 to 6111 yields 1.12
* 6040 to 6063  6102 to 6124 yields 1.10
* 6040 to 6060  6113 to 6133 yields 1.06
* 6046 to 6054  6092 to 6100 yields 1.10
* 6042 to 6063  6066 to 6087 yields 1.09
